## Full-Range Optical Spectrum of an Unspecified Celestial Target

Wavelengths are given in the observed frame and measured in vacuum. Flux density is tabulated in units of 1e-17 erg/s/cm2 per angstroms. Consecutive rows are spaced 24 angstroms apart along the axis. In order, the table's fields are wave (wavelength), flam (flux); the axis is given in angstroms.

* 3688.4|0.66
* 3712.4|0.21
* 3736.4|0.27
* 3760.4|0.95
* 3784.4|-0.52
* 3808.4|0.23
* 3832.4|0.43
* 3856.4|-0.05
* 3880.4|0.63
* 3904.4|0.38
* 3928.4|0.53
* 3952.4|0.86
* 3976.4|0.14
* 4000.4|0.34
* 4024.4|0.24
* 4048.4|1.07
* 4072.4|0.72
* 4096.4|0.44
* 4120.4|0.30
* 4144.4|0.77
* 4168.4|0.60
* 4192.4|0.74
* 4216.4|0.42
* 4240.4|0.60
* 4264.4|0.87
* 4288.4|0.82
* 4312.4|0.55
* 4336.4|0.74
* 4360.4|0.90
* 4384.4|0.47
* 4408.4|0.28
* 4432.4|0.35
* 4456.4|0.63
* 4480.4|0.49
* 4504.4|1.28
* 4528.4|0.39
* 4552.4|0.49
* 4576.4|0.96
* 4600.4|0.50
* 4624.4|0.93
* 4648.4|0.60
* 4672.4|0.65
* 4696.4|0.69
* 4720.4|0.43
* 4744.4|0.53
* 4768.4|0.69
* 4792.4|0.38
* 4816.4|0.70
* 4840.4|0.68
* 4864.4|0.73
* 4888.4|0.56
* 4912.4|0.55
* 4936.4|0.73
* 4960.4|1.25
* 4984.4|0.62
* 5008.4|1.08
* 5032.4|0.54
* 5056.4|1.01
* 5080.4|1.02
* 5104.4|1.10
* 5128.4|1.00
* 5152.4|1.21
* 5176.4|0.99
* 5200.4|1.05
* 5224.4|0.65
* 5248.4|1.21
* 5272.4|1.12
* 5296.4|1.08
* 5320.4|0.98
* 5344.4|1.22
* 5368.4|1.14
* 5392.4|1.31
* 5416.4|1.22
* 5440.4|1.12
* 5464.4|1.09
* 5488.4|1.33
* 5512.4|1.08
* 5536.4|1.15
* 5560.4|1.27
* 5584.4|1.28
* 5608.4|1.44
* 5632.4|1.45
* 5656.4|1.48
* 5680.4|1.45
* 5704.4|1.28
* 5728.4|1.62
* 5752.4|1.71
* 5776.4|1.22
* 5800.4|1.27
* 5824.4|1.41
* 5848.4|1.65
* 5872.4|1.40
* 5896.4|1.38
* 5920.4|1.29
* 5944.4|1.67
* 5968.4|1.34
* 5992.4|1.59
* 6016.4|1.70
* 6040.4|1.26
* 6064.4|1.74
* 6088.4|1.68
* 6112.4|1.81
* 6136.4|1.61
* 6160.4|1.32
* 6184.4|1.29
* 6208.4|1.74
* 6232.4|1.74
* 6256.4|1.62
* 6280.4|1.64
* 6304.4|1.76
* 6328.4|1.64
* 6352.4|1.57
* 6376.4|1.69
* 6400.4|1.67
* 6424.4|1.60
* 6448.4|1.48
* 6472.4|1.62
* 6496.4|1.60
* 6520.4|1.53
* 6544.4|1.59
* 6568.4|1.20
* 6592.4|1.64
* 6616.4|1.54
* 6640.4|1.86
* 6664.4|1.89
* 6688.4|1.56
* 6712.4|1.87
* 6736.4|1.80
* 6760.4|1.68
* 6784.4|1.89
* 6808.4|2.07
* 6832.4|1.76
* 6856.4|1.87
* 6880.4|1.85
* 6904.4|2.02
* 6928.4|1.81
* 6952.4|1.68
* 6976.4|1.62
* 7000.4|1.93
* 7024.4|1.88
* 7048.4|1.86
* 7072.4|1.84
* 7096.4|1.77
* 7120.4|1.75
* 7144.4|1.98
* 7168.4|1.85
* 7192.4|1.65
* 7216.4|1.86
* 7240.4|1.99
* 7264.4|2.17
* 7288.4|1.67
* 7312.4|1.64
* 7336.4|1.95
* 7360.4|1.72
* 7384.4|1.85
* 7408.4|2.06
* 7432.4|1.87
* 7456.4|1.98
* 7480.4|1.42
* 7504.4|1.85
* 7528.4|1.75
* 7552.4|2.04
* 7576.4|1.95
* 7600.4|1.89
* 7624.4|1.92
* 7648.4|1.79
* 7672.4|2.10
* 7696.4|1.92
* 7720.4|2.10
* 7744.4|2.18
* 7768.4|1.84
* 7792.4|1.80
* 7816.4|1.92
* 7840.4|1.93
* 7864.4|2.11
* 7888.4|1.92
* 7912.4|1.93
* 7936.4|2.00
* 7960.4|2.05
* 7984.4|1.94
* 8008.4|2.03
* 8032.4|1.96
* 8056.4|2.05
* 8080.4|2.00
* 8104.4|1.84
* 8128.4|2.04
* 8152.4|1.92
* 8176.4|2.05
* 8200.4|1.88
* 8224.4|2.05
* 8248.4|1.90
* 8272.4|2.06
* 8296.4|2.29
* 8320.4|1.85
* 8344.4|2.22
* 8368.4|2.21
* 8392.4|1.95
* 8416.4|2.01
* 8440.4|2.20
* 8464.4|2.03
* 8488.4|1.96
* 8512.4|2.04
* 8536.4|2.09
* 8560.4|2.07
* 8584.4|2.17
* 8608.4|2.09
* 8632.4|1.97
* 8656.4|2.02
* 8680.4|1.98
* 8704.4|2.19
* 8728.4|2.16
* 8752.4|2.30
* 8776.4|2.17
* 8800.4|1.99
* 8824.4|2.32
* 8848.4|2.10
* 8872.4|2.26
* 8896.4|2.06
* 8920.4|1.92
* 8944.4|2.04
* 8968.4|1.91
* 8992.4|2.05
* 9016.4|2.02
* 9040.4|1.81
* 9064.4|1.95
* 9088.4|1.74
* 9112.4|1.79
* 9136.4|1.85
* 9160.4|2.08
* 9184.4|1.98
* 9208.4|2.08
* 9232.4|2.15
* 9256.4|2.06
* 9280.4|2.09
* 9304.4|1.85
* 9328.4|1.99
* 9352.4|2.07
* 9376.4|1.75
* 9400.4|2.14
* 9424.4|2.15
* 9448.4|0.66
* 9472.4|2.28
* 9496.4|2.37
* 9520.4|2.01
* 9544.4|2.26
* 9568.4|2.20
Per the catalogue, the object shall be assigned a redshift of 0.27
